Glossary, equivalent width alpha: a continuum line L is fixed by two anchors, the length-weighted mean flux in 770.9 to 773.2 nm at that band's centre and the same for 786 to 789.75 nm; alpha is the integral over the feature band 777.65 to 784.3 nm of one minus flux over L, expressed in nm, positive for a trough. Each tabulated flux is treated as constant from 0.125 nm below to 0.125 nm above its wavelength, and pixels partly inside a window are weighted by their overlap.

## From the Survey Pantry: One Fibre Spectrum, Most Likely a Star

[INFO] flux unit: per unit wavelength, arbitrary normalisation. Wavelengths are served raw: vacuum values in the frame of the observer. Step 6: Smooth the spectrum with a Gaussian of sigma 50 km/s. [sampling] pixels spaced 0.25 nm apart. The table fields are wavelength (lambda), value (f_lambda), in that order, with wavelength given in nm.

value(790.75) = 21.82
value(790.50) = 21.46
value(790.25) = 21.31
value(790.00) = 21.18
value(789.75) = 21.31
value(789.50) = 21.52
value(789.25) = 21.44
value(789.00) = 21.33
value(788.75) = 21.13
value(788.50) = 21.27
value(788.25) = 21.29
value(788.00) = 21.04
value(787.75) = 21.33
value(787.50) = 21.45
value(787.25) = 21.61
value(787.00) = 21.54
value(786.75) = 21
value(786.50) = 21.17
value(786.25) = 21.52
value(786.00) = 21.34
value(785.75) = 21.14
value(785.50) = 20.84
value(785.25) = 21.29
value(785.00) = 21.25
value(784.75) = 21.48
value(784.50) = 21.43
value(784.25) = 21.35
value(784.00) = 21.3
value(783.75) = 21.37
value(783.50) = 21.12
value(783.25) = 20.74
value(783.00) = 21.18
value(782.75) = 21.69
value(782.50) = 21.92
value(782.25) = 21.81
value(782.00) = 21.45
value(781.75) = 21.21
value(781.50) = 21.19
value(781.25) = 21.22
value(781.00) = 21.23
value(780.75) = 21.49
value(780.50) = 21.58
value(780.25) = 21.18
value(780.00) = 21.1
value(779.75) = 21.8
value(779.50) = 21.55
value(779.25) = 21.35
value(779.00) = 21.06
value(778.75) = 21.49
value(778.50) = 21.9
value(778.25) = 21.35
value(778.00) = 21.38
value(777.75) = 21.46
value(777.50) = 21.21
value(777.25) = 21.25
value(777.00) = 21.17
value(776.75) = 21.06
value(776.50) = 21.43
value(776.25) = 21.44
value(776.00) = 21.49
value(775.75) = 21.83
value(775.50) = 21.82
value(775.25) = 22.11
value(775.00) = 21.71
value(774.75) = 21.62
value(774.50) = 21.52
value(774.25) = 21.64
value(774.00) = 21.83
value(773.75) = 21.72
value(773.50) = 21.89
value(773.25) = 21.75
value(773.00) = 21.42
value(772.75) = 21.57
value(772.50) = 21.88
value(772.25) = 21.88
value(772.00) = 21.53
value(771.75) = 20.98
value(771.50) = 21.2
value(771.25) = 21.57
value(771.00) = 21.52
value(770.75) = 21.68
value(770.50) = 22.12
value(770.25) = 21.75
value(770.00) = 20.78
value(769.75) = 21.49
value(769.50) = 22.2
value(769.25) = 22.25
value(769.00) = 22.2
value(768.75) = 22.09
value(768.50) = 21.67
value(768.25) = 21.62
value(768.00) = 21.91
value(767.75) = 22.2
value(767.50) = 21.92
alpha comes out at 0.007 nm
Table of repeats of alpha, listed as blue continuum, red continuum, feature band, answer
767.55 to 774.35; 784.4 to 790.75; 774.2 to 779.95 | 0.02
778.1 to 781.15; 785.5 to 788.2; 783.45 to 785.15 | 0.00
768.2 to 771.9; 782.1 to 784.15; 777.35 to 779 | 0.01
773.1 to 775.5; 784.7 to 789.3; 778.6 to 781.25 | 0.02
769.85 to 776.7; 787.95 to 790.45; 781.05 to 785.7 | 0.02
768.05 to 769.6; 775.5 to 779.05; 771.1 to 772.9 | 0.02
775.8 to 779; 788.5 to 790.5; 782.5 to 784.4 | 0.01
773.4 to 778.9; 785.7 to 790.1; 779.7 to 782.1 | 0.01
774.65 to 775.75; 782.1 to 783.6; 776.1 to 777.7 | 0.03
